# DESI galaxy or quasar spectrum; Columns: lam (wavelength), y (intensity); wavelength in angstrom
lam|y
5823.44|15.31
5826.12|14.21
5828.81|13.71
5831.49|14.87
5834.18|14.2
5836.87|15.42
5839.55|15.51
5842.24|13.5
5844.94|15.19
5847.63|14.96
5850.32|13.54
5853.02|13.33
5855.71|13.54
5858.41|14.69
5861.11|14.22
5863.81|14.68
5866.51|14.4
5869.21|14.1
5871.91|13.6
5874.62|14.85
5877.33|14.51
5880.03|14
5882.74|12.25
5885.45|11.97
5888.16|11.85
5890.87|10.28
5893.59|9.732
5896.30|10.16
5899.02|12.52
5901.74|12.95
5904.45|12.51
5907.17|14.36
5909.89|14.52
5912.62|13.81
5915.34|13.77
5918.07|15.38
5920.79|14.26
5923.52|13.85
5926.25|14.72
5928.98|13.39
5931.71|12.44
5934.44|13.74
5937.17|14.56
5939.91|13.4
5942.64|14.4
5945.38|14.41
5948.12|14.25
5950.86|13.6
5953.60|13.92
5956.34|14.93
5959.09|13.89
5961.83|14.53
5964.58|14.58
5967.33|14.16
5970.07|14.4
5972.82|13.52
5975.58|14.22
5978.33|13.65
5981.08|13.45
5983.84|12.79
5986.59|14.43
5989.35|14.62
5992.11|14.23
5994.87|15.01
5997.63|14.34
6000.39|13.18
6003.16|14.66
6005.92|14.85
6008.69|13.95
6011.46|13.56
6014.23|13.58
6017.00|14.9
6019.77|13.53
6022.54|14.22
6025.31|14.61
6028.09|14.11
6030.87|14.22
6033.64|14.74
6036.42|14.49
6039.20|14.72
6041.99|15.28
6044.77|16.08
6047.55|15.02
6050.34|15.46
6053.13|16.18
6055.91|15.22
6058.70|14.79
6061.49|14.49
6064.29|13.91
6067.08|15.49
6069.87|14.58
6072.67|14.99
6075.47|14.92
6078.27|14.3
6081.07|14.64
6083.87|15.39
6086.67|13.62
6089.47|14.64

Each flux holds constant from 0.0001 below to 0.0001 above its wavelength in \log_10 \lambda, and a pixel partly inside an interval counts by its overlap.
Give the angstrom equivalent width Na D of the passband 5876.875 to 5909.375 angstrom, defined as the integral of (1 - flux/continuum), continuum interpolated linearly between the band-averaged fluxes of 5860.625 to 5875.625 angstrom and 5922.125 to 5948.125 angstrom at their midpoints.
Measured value 4.4 angstrom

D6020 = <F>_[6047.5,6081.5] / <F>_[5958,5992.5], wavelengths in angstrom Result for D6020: 1.06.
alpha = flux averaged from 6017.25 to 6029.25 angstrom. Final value 14.2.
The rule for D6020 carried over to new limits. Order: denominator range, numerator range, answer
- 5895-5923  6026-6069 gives 1.11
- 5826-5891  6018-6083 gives 1.06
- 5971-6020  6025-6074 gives 1.06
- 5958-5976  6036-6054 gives 1.08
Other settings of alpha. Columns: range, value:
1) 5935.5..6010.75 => 14.1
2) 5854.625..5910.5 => 13.1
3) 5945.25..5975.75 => 14.2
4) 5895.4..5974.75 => 13.8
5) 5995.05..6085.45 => 14.6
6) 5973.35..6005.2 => 14.1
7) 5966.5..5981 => 13.9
